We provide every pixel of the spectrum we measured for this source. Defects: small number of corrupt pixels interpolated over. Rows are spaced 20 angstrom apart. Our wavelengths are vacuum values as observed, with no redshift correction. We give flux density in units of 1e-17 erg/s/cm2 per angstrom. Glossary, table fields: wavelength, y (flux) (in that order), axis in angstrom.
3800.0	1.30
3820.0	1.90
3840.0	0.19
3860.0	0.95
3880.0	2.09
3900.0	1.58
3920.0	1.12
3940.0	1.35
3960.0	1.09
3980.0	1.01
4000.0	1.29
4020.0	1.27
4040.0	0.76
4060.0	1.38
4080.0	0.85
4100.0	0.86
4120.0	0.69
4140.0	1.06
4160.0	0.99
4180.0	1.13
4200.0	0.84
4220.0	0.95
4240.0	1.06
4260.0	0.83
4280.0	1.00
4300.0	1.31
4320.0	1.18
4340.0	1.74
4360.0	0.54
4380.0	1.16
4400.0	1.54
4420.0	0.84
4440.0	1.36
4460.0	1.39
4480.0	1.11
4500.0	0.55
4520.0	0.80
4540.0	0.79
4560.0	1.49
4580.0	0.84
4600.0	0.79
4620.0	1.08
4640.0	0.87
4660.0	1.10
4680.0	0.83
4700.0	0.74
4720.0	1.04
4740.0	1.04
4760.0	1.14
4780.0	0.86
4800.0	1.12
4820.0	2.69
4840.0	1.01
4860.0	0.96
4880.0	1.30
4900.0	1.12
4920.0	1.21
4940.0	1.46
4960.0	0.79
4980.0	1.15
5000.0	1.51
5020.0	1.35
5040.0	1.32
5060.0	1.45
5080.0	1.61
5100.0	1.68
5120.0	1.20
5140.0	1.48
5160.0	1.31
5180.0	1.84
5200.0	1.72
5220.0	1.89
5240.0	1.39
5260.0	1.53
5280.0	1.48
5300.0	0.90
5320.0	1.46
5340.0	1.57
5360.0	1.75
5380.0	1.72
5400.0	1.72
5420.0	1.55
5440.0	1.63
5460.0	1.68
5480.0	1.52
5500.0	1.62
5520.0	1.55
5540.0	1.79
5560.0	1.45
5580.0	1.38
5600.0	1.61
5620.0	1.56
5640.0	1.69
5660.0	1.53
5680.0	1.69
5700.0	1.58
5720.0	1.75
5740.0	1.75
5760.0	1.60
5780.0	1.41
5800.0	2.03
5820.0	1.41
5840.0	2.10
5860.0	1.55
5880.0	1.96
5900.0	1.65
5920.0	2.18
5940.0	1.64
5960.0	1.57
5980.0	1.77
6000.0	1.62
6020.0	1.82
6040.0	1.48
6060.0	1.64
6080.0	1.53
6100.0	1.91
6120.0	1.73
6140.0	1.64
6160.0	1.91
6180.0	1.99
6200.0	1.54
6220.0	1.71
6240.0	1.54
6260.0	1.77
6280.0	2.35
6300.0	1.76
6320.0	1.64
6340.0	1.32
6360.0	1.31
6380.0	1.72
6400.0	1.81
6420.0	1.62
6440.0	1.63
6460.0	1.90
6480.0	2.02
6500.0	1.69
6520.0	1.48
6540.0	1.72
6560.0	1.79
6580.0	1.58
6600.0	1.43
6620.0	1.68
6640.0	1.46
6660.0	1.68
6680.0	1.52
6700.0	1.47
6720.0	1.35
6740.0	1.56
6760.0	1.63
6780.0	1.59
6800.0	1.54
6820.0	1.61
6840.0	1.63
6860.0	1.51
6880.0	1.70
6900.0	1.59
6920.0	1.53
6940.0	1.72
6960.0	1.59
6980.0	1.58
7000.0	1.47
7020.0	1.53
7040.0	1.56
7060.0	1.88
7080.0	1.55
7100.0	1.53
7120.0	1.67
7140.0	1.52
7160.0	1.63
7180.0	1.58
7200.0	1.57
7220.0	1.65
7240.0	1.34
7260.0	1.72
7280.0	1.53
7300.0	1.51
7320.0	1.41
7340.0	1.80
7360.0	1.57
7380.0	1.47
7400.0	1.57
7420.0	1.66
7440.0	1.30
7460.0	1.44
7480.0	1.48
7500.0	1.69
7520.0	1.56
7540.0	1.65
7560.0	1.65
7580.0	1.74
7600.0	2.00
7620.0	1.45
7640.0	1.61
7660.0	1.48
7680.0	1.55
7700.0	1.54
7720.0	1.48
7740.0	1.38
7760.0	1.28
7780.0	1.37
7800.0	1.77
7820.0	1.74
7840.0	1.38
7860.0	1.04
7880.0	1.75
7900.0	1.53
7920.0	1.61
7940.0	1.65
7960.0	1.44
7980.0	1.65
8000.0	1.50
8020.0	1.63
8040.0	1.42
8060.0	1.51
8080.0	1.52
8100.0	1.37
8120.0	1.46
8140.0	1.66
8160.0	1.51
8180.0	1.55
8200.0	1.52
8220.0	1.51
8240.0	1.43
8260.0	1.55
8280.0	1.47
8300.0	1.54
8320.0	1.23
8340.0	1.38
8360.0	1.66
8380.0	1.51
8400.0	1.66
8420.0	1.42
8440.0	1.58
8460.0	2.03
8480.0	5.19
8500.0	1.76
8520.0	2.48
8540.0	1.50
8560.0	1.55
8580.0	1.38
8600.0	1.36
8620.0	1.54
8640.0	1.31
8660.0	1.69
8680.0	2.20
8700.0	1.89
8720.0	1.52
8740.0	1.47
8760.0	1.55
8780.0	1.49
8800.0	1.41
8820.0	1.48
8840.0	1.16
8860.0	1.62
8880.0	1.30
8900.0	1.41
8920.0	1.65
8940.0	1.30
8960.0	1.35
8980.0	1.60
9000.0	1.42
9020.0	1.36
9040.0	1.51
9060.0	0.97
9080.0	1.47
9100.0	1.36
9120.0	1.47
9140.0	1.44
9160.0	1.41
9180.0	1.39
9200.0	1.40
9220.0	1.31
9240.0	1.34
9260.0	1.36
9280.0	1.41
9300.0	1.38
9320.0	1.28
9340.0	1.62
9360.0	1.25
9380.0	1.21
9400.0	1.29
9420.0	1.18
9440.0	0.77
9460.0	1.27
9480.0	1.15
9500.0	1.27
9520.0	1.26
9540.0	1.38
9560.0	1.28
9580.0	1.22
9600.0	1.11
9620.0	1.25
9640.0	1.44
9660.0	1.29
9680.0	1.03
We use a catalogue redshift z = 0.29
